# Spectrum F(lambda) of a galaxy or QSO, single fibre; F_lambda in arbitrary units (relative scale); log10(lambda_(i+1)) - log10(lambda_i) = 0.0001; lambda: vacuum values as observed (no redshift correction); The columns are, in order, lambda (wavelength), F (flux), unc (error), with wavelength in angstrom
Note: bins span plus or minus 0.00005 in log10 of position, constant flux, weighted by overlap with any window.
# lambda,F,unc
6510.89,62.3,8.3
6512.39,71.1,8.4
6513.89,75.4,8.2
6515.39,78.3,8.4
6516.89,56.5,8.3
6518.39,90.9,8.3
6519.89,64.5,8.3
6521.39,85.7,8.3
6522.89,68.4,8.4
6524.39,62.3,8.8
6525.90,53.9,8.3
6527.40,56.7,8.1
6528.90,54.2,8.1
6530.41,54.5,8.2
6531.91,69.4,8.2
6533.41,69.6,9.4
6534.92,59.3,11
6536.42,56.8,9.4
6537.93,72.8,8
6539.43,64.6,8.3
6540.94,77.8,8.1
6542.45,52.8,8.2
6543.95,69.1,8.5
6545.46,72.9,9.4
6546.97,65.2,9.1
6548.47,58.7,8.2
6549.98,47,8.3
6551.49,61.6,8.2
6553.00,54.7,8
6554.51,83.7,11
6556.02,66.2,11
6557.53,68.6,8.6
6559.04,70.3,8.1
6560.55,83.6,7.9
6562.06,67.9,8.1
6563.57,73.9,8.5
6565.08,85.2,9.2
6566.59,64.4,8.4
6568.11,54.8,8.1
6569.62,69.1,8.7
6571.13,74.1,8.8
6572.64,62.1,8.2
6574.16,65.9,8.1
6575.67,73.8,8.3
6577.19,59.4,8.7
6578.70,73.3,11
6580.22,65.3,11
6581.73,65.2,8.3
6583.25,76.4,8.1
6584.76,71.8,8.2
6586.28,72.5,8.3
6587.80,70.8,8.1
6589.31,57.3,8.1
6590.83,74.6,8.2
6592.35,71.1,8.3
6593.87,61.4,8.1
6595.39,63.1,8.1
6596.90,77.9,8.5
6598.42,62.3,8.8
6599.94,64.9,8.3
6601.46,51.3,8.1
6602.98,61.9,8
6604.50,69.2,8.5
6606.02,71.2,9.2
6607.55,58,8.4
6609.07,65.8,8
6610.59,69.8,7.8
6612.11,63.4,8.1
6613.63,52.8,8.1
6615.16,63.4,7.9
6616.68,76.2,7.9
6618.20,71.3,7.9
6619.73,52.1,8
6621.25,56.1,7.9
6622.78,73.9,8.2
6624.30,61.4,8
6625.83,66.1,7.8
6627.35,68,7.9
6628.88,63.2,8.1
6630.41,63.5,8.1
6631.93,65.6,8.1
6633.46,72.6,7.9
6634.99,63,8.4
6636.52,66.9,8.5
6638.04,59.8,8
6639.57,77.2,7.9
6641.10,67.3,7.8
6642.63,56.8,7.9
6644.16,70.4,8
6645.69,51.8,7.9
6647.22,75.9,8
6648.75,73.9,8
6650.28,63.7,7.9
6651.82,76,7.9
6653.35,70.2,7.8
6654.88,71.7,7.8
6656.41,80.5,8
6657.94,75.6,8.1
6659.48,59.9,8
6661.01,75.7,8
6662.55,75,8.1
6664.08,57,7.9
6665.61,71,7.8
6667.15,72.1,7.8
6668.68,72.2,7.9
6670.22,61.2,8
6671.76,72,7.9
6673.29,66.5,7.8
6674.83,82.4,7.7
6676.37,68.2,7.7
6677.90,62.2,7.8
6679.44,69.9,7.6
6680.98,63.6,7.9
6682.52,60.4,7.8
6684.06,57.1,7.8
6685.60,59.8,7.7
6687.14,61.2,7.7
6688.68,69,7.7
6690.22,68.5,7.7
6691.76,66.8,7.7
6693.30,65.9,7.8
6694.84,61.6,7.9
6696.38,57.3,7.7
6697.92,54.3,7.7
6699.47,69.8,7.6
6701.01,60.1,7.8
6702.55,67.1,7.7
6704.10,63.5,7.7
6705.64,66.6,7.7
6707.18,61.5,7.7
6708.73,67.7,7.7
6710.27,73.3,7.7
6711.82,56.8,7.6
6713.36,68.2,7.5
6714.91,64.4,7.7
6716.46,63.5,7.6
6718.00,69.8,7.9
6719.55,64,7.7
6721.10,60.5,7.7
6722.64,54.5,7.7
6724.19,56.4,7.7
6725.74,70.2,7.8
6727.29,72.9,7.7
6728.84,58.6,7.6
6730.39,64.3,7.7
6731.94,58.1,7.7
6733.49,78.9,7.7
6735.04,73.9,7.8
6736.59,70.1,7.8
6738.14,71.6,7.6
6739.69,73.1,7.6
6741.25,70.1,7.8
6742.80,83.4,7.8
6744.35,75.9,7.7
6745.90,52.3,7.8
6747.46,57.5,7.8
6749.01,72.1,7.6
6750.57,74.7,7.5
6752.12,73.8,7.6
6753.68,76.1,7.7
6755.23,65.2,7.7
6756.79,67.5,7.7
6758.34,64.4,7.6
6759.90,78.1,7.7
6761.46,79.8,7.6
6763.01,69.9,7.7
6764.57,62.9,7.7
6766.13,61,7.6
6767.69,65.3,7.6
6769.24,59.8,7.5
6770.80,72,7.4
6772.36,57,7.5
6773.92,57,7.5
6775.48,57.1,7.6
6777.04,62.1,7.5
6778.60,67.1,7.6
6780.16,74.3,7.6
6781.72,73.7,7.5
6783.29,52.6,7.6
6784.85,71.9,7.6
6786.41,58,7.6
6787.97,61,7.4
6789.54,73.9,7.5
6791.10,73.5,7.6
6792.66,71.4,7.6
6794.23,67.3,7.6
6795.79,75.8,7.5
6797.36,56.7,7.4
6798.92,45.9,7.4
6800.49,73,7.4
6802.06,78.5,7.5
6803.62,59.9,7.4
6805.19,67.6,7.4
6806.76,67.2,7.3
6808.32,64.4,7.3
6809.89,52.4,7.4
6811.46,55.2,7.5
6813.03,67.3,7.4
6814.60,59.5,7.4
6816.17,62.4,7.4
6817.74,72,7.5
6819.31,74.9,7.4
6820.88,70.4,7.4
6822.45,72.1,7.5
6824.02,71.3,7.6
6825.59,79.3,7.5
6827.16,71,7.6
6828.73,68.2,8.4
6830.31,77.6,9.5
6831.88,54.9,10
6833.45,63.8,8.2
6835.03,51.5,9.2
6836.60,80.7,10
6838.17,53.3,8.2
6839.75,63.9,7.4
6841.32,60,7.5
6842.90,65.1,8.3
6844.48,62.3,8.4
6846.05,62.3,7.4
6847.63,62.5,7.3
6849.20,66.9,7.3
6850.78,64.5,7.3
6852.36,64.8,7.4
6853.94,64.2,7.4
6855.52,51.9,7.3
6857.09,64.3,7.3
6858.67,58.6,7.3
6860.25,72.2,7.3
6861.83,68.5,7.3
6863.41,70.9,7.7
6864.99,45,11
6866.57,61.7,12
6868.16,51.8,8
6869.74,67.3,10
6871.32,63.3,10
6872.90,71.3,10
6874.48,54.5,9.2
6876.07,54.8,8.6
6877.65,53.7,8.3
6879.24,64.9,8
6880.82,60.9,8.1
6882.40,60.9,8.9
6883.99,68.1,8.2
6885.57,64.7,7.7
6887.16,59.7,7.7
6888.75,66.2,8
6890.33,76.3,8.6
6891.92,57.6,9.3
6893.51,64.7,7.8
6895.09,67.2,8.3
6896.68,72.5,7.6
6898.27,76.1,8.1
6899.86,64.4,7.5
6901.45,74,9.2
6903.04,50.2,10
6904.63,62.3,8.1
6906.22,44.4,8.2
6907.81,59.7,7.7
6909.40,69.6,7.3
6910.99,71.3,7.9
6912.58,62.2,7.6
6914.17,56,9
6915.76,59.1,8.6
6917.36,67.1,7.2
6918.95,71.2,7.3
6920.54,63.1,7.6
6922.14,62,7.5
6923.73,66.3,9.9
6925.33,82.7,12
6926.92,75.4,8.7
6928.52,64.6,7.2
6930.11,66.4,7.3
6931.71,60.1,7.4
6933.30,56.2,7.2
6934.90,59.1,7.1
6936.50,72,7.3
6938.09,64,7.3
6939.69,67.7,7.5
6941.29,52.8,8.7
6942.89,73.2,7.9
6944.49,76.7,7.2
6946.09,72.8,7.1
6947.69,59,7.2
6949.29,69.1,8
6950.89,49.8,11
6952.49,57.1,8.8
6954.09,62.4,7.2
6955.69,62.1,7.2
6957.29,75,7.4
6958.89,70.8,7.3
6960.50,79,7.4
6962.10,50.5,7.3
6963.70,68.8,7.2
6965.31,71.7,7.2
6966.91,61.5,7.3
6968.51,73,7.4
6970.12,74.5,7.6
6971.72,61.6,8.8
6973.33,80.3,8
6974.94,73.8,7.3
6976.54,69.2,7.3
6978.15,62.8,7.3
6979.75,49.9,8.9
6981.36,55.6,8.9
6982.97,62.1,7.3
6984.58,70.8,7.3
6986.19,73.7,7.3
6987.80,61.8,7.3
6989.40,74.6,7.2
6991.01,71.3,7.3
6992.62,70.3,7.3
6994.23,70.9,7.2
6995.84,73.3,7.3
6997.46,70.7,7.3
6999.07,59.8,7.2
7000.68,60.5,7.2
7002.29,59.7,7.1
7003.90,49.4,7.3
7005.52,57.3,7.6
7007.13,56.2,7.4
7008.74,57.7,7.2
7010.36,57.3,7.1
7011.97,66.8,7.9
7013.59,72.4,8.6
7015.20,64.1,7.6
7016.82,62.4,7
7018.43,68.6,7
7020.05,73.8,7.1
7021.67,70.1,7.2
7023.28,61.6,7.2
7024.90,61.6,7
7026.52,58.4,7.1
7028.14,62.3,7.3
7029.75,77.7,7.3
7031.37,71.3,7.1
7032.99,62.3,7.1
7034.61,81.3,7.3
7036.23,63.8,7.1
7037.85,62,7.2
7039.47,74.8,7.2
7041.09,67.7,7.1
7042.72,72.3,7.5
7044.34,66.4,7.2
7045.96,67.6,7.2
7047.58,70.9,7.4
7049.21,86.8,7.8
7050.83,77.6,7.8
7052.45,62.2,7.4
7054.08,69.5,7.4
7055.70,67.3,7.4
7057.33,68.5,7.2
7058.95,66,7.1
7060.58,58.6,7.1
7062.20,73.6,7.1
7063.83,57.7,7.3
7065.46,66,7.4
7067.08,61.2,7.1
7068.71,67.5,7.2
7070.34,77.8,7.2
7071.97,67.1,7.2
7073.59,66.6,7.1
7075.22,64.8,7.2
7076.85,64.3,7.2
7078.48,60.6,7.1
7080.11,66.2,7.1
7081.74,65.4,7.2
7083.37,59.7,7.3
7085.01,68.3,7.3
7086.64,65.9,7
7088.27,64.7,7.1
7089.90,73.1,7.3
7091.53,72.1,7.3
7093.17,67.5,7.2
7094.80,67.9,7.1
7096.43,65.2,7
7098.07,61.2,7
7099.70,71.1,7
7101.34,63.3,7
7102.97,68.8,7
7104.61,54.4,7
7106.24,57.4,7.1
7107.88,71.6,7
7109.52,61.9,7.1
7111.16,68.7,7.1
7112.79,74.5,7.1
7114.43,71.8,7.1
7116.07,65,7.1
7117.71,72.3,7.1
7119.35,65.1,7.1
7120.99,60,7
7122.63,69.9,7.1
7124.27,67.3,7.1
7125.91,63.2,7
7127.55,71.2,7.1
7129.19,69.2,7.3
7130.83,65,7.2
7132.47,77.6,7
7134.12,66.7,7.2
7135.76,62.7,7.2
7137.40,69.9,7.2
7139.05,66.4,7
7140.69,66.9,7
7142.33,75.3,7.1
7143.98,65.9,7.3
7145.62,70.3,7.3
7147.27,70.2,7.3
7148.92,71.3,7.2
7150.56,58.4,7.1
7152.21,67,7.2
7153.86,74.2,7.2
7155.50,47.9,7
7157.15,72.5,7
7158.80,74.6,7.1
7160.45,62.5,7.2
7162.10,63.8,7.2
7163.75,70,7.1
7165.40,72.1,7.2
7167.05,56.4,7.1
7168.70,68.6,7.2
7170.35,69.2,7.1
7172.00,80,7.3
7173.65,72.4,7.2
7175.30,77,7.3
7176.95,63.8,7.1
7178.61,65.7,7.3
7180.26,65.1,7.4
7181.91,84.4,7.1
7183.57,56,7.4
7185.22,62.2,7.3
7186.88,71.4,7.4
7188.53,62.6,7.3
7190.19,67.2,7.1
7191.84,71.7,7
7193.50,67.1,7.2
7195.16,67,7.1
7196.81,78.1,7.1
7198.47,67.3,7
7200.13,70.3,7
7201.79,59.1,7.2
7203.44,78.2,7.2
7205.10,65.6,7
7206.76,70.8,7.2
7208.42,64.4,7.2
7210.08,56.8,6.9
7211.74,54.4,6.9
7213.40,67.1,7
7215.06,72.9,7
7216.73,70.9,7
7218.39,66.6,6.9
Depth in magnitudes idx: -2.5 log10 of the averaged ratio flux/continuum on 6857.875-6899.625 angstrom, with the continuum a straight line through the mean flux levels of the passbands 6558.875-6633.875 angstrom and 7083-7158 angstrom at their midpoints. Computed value 0.06 mag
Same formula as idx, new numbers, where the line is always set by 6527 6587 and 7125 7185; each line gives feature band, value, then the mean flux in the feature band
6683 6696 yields 0.06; 63.5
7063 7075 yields 0.03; 66.2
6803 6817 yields 0.09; 61.8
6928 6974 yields 0.03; 65.9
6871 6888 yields 0.10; 61.5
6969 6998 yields -0.01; 68.2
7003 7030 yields 0.08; 63.1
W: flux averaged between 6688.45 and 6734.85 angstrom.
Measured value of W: 64.5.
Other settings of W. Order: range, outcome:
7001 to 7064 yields 66.3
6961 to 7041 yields 65.9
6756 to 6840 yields 66.1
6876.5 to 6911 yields 63.8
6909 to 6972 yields 66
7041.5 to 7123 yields 67.1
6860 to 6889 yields 61.8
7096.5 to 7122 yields 65.8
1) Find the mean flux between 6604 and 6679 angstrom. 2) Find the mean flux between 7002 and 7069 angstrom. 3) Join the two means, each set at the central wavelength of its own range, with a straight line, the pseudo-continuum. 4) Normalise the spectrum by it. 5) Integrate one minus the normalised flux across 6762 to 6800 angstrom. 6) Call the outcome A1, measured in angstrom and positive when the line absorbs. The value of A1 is 1.32 angstrom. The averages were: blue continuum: 67.4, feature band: 64.6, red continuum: 66.2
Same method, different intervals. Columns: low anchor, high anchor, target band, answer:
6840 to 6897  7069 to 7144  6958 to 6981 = -1.0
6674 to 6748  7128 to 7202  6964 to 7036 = 1.3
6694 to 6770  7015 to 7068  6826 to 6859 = 1.6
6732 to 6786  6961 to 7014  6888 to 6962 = 0.7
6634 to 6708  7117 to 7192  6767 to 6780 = 0.8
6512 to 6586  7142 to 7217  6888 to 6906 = 0.5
